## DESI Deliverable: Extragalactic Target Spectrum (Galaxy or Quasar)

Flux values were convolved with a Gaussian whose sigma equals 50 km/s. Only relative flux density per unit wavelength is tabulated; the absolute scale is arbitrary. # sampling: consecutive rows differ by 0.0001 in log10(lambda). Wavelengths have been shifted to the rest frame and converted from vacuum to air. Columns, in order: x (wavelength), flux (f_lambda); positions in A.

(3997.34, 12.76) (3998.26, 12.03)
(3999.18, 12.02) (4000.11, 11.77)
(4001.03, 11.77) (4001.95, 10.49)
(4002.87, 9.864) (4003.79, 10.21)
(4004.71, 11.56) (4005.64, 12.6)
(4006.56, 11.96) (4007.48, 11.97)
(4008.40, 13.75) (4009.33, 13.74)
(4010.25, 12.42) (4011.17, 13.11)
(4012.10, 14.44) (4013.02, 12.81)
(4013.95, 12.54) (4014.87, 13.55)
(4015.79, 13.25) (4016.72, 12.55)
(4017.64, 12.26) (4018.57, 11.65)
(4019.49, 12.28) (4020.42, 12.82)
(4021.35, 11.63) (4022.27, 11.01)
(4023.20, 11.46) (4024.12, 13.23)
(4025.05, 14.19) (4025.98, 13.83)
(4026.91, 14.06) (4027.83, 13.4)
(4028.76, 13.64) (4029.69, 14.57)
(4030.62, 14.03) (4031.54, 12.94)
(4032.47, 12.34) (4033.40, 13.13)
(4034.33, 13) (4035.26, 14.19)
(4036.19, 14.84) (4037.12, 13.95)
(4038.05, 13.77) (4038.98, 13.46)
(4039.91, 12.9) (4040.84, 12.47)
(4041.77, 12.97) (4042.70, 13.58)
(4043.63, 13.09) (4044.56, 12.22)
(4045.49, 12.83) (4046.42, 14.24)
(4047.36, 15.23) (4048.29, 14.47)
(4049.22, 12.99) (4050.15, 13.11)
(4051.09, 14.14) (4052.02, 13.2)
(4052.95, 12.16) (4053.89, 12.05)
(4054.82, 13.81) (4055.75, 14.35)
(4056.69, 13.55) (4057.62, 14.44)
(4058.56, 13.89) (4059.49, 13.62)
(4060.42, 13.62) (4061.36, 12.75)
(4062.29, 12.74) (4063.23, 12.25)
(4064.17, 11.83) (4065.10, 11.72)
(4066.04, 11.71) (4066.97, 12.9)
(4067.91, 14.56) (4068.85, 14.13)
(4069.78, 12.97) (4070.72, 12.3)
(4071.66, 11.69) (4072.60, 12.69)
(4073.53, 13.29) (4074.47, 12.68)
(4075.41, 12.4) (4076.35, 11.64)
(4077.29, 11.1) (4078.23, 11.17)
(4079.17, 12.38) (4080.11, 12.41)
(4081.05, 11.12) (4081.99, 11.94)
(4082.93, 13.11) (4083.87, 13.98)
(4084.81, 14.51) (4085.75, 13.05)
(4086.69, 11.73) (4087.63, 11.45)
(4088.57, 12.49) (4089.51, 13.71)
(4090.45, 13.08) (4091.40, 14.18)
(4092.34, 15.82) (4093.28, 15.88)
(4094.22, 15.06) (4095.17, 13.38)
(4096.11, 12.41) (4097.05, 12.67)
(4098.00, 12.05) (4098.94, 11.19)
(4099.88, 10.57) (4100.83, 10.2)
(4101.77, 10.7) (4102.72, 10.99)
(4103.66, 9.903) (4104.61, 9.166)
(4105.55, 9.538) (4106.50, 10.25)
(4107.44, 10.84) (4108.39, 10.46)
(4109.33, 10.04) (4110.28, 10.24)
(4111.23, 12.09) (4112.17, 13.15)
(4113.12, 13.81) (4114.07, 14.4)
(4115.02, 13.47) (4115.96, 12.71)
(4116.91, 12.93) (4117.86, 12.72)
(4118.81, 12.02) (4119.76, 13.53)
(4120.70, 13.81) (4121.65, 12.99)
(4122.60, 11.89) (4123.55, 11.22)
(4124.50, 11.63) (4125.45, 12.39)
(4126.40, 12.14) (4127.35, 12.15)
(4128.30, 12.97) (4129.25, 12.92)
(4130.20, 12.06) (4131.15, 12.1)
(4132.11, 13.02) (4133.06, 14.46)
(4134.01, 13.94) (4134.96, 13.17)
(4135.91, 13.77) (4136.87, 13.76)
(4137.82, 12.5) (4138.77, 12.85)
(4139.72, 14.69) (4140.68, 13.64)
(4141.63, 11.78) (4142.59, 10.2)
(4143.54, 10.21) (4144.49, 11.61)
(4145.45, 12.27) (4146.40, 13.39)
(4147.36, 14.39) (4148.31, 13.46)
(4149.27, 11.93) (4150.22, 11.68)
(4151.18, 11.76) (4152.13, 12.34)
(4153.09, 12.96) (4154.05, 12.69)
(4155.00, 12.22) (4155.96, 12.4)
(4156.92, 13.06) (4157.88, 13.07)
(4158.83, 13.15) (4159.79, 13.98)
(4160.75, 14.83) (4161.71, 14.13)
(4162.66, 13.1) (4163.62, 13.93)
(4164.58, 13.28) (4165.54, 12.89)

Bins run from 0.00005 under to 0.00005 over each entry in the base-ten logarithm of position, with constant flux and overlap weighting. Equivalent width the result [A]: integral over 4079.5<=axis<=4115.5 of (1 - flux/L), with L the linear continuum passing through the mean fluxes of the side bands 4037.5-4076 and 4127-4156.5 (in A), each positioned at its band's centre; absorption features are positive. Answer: 1.9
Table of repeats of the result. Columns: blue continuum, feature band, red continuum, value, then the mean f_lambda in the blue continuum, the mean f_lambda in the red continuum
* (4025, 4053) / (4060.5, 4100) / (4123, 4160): 1.24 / 13.5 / 12.7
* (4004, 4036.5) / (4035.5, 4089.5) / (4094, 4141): -1.37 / 13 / 12.3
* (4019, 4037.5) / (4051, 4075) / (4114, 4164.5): 0.14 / 13.2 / 12.8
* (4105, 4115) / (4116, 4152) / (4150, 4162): -1.10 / 11.6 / 12.9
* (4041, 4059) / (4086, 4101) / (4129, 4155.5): 0.21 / 13.5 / 12.7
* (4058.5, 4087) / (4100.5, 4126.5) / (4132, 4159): 1.93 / 12.6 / 12.8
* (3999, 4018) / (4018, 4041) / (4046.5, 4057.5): -0.38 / 12.3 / 13.6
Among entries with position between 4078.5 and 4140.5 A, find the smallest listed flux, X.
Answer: 9.166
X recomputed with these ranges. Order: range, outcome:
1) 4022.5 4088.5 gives 11.1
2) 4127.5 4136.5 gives 12.06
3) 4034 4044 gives 12.47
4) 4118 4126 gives 11.22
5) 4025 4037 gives 12.34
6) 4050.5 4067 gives 11.71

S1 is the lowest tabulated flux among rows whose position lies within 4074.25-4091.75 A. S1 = 11.1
